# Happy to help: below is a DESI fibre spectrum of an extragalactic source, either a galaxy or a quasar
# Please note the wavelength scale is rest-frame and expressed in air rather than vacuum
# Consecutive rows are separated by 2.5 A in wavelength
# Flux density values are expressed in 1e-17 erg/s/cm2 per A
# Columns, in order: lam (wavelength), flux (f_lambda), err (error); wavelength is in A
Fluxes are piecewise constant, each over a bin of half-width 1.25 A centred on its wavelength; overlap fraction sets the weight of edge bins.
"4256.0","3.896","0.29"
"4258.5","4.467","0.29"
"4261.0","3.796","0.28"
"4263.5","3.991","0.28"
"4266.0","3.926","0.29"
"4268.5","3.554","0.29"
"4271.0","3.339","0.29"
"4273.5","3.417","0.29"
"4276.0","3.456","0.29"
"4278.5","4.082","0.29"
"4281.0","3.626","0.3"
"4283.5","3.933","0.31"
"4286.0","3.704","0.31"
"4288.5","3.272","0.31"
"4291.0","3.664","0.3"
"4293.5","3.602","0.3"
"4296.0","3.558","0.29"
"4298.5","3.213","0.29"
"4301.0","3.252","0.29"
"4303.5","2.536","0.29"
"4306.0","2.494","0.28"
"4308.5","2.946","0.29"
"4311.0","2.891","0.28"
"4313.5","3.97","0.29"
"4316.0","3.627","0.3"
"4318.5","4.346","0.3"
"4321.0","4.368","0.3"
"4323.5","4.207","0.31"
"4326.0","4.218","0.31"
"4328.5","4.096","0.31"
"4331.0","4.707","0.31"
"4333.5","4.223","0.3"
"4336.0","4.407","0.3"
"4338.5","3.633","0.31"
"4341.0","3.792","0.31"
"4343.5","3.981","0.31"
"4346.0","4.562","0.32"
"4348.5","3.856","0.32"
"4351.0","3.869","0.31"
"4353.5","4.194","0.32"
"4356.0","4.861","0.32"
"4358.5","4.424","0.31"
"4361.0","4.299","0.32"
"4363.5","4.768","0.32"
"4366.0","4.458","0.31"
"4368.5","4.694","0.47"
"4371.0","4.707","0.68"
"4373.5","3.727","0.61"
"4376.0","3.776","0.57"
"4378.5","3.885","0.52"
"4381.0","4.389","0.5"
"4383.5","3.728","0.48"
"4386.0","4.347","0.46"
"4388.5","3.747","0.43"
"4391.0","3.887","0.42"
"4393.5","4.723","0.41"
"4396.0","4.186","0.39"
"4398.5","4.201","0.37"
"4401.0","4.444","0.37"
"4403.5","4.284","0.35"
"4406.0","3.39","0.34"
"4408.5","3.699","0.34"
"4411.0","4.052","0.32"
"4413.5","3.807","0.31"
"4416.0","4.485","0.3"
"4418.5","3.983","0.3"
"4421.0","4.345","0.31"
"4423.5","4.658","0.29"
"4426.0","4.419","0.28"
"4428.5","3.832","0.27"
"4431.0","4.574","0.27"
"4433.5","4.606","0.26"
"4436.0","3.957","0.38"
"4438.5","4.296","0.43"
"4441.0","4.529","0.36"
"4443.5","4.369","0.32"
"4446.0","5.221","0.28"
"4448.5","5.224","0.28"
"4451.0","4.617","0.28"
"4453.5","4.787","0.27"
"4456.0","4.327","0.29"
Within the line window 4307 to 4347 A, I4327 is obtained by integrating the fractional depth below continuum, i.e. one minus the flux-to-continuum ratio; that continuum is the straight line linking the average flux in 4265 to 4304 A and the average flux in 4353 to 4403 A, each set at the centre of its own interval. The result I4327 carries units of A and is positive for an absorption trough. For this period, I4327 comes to -1.2 A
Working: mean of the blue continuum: 3.52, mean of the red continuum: 4.27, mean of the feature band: 3.99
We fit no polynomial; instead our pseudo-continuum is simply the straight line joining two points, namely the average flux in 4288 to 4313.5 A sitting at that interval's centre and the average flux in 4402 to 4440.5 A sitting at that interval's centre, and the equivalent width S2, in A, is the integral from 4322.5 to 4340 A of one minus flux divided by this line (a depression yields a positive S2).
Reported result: -4.0 A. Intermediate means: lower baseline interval 3.18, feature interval 4.21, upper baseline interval 4.17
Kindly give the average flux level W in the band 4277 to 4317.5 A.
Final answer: 3.4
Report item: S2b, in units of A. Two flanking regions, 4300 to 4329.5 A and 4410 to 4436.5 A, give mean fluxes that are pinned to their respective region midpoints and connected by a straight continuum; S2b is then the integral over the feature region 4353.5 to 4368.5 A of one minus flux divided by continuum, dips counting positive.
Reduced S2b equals -2.6 A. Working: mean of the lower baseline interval 3.58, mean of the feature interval 4.54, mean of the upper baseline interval 4.26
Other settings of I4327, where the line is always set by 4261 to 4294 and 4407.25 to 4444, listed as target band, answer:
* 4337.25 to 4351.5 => -0.10 A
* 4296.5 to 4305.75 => 1.88 A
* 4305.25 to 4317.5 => 1.81 A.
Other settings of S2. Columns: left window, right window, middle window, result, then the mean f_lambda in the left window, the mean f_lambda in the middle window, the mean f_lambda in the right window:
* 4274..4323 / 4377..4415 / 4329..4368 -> -5.0 A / 3.51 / 4.27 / 4.05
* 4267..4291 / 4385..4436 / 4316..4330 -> -1.5 A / 3.6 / 4.2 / 4.18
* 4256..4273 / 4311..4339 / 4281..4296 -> 1.2 A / 3.83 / 3.63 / 4.12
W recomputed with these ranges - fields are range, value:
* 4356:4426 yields 4.2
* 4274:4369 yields 3.88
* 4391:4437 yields 4.2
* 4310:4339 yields 4.08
